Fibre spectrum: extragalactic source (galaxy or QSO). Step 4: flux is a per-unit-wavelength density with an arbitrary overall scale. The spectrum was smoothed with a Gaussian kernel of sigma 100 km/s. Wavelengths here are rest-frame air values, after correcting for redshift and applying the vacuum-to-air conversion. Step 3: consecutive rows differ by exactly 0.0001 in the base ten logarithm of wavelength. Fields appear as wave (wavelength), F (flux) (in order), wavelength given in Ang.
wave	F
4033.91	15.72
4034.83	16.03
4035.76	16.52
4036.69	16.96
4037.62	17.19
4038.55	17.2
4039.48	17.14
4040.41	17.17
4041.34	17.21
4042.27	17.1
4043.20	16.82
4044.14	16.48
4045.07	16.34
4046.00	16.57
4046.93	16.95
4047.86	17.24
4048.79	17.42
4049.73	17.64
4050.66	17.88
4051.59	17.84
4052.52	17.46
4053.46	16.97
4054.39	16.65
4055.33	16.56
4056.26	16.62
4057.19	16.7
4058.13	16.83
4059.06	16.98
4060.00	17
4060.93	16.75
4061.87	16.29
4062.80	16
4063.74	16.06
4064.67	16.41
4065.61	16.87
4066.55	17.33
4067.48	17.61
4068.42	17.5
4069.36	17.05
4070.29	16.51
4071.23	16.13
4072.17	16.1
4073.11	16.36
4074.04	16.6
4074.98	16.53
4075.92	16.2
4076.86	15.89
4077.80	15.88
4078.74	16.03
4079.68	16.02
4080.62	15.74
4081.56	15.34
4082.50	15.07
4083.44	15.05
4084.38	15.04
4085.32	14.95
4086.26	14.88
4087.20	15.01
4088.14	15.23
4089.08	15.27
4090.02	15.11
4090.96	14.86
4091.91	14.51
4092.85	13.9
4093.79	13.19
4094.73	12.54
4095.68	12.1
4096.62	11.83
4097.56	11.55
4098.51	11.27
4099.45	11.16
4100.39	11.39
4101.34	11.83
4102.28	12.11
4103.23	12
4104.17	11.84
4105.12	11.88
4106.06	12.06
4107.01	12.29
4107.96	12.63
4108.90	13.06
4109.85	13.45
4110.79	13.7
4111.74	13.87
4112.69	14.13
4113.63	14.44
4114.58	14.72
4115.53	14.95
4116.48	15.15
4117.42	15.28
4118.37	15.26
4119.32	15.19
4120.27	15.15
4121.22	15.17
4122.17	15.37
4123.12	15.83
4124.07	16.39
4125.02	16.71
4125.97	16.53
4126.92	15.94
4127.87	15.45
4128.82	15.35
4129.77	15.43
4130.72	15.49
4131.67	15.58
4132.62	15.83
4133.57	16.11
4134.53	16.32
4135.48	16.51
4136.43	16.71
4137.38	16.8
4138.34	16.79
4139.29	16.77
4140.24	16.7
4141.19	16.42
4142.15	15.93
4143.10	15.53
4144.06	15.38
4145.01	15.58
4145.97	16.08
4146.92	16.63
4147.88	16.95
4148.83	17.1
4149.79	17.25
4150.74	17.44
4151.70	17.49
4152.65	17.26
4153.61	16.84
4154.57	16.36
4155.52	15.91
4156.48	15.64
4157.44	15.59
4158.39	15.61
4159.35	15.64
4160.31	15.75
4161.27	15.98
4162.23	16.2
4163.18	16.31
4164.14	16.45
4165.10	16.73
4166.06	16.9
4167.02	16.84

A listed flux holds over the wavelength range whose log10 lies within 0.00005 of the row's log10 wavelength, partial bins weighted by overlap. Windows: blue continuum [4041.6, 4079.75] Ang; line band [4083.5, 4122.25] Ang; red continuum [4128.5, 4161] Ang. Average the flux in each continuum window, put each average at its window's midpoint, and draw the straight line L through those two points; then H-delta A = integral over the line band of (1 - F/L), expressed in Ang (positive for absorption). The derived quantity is 6.7 Ang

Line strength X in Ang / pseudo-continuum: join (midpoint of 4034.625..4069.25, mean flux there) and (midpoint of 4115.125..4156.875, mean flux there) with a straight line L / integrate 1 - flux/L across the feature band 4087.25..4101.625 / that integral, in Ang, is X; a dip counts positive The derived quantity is 3.0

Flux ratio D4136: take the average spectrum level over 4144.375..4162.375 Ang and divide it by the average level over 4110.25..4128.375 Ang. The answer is 1.08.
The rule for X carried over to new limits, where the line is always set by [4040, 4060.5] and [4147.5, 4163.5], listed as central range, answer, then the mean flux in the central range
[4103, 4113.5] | 2.4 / 12.9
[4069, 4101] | 4.1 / 14.7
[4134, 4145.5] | 0.2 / 16.3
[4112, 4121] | 0.9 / 14.9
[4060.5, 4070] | 0.1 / 16.8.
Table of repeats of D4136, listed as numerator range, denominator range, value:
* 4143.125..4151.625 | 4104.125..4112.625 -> 1.29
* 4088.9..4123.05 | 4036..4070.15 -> 0.79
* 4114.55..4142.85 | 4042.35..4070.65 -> 0.94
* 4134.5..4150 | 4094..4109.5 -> 1.37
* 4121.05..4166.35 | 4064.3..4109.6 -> 1.12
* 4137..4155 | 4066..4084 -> 1.02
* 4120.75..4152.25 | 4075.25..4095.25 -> 1.08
